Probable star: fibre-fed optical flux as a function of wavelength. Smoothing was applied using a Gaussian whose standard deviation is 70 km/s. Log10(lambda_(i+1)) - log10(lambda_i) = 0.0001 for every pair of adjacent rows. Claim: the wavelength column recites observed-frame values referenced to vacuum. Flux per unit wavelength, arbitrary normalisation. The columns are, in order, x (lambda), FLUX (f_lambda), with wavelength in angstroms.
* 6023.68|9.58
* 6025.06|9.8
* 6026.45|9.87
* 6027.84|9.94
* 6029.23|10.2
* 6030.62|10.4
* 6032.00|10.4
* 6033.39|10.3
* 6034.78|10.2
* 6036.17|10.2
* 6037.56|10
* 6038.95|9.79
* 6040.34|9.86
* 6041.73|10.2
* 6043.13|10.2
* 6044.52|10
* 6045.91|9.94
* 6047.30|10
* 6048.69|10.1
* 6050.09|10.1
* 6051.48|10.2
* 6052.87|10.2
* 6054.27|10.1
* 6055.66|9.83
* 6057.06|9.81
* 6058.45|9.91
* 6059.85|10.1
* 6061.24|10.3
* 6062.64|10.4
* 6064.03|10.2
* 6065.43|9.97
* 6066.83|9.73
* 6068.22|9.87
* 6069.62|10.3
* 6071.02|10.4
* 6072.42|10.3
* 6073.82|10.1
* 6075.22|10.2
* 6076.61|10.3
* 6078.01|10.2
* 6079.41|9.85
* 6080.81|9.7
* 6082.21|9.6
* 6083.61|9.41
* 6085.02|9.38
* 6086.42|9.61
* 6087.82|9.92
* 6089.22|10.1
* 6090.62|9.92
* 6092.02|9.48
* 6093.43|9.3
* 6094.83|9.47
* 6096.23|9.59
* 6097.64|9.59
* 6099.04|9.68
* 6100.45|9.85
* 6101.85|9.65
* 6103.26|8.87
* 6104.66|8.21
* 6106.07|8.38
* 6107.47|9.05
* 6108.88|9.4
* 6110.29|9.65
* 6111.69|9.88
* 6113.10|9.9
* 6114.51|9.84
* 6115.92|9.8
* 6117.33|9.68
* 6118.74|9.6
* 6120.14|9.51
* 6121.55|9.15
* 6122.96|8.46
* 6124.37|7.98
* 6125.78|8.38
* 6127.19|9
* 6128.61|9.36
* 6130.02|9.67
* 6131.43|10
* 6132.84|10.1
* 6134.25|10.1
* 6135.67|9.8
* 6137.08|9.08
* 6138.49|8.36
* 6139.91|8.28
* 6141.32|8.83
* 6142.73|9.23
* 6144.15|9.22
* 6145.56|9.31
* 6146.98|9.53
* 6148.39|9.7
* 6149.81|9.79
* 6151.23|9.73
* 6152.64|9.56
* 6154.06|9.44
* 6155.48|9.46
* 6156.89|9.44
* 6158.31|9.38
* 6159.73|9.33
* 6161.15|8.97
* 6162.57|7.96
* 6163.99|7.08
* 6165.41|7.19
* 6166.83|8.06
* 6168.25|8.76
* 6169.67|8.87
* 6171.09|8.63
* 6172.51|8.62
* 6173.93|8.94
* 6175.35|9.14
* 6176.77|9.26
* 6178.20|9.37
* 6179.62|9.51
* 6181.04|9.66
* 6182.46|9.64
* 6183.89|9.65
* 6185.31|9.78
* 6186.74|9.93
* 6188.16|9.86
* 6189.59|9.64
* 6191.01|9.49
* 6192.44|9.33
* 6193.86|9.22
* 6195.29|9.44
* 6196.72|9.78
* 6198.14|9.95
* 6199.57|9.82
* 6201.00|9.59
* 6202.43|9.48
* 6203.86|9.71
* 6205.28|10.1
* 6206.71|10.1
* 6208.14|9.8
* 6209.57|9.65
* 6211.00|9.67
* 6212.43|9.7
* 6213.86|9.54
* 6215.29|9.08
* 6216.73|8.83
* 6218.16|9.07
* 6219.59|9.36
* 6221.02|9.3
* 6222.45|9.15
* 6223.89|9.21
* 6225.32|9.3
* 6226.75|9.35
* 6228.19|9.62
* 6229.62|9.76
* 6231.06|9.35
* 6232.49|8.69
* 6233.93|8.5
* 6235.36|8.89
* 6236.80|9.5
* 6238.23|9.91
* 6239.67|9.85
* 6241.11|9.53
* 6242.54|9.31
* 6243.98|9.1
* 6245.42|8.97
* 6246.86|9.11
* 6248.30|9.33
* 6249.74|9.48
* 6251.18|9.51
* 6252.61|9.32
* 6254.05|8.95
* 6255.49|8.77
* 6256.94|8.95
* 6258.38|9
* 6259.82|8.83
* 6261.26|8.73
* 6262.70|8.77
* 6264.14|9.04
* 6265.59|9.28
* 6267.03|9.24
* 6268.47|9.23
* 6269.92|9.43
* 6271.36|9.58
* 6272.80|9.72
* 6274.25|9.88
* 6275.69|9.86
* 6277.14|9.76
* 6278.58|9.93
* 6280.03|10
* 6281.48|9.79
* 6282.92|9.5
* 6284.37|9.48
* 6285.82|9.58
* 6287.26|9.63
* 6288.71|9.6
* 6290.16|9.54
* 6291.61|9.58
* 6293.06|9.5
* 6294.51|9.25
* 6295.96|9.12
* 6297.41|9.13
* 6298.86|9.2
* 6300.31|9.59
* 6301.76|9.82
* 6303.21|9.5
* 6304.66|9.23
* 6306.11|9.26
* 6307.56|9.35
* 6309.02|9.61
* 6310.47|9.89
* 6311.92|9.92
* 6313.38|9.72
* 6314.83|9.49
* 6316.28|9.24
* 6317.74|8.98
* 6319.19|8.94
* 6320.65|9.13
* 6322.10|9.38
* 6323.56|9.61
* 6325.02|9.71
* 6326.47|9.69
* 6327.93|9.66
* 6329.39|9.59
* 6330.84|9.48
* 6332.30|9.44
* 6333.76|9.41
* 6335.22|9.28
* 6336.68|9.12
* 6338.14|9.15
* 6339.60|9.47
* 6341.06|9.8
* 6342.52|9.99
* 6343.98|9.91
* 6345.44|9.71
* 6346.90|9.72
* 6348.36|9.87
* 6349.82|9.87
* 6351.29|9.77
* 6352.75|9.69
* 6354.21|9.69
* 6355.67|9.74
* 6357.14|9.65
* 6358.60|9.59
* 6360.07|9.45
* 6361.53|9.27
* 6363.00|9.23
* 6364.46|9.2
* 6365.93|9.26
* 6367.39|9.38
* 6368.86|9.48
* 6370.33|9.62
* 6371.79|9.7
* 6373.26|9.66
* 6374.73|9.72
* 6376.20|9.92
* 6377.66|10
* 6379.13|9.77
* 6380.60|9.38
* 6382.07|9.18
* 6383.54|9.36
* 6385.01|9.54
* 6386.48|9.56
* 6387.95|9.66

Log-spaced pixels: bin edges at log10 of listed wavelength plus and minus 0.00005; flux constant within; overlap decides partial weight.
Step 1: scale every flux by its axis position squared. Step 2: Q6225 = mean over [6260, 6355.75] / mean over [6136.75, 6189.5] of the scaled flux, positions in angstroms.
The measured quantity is 1.1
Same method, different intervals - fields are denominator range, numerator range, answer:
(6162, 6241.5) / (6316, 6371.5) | 1.07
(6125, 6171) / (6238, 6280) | 1.06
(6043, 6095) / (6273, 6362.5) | 1.04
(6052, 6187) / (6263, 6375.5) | 1.08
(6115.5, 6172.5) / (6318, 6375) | 1.12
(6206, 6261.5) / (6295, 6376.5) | 1.06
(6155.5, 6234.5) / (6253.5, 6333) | 1.05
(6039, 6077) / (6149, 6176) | 0.91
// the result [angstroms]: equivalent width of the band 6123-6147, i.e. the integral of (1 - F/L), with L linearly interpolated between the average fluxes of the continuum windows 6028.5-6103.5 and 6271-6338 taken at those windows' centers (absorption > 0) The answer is 1.6 angstroms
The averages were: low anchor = 9.96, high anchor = 9.51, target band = 9.16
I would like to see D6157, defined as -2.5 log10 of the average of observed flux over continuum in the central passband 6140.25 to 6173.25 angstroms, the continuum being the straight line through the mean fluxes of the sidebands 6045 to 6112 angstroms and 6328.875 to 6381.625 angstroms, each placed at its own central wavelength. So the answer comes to 0.09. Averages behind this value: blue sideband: 9.79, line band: 8.95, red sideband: 9.58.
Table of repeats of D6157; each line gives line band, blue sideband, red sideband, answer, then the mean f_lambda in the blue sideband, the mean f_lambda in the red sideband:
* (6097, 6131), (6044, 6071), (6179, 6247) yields 0.07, 10.1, 9.48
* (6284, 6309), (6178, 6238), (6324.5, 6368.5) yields 0.01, 9.49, 9.56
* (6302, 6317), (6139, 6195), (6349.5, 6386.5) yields -0.01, 9.15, 9.56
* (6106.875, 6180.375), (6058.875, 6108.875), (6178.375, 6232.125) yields 0.06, 9.74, 9.55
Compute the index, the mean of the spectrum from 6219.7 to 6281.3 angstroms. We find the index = 9.31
